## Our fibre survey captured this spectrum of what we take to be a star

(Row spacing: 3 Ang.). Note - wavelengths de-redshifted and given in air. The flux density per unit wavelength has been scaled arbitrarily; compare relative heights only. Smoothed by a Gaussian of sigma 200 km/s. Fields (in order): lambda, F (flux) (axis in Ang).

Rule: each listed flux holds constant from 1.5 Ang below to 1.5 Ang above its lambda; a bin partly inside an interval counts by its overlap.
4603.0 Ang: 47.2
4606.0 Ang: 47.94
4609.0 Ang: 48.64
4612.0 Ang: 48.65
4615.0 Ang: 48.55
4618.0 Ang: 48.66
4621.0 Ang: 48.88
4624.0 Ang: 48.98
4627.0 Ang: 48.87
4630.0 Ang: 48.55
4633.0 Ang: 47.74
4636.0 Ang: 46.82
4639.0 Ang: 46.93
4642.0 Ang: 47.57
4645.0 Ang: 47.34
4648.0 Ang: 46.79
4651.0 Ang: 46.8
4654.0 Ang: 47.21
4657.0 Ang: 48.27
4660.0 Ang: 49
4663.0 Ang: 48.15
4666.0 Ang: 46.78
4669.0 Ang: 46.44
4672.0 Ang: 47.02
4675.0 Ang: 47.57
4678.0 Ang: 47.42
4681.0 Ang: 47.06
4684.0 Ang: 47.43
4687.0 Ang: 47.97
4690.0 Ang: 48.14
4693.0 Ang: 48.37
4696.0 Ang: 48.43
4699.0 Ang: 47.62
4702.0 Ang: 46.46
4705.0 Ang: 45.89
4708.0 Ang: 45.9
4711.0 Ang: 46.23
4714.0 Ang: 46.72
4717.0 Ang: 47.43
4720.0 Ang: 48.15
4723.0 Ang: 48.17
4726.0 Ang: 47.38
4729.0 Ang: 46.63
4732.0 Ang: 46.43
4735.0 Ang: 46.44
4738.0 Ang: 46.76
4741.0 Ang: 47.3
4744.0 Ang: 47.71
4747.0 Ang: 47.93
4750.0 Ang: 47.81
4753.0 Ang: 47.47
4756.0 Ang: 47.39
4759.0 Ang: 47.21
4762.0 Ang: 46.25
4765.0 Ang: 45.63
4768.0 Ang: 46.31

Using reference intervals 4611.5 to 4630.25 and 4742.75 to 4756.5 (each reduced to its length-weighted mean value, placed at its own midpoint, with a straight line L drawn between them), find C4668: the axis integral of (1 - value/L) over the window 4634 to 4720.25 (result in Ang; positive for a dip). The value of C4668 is 1.8 Ang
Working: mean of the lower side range 48.8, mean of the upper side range 47.7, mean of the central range 47.3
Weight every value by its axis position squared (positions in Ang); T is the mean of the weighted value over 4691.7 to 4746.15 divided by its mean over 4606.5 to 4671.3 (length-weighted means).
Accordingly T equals 1.02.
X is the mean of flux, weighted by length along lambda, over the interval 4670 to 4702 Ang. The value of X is 47.6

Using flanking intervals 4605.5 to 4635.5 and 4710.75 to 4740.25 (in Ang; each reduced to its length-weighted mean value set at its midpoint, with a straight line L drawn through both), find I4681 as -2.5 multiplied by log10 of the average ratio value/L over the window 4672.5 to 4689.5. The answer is 0.00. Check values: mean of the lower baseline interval 48.5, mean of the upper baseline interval 47.1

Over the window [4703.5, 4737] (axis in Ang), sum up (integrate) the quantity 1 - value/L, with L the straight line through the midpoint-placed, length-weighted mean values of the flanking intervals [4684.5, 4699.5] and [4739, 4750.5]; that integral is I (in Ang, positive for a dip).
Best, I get 0.7 Ang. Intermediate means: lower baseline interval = 48.1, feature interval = 46.9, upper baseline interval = 47.6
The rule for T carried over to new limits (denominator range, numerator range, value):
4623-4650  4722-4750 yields 1.03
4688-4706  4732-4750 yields 1.01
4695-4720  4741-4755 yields 1.03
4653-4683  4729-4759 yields 1.03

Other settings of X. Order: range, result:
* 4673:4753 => 47.3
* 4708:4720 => 46.9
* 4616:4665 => 47.9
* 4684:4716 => 47.2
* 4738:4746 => 47.4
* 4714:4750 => 47.3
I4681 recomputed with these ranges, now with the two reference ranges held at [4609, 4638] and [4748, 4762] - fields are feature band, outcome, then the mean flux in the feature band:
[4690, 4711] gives 0.015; 47.1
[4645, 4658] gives 0.021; 47.2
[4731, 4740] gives 0.021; 46.6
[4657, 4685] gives 0.012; 47.5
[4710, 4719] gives 0.018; 46.9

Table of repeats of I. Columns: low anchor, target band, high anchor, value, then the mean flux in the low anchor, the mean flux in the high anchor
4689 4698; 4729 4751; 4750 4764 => 0.1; 48.3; 47.1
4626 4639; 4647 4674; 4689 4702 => 0.3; 47.8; 47.9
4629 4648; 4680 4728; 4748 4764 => 0.0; 47.4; 47.2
